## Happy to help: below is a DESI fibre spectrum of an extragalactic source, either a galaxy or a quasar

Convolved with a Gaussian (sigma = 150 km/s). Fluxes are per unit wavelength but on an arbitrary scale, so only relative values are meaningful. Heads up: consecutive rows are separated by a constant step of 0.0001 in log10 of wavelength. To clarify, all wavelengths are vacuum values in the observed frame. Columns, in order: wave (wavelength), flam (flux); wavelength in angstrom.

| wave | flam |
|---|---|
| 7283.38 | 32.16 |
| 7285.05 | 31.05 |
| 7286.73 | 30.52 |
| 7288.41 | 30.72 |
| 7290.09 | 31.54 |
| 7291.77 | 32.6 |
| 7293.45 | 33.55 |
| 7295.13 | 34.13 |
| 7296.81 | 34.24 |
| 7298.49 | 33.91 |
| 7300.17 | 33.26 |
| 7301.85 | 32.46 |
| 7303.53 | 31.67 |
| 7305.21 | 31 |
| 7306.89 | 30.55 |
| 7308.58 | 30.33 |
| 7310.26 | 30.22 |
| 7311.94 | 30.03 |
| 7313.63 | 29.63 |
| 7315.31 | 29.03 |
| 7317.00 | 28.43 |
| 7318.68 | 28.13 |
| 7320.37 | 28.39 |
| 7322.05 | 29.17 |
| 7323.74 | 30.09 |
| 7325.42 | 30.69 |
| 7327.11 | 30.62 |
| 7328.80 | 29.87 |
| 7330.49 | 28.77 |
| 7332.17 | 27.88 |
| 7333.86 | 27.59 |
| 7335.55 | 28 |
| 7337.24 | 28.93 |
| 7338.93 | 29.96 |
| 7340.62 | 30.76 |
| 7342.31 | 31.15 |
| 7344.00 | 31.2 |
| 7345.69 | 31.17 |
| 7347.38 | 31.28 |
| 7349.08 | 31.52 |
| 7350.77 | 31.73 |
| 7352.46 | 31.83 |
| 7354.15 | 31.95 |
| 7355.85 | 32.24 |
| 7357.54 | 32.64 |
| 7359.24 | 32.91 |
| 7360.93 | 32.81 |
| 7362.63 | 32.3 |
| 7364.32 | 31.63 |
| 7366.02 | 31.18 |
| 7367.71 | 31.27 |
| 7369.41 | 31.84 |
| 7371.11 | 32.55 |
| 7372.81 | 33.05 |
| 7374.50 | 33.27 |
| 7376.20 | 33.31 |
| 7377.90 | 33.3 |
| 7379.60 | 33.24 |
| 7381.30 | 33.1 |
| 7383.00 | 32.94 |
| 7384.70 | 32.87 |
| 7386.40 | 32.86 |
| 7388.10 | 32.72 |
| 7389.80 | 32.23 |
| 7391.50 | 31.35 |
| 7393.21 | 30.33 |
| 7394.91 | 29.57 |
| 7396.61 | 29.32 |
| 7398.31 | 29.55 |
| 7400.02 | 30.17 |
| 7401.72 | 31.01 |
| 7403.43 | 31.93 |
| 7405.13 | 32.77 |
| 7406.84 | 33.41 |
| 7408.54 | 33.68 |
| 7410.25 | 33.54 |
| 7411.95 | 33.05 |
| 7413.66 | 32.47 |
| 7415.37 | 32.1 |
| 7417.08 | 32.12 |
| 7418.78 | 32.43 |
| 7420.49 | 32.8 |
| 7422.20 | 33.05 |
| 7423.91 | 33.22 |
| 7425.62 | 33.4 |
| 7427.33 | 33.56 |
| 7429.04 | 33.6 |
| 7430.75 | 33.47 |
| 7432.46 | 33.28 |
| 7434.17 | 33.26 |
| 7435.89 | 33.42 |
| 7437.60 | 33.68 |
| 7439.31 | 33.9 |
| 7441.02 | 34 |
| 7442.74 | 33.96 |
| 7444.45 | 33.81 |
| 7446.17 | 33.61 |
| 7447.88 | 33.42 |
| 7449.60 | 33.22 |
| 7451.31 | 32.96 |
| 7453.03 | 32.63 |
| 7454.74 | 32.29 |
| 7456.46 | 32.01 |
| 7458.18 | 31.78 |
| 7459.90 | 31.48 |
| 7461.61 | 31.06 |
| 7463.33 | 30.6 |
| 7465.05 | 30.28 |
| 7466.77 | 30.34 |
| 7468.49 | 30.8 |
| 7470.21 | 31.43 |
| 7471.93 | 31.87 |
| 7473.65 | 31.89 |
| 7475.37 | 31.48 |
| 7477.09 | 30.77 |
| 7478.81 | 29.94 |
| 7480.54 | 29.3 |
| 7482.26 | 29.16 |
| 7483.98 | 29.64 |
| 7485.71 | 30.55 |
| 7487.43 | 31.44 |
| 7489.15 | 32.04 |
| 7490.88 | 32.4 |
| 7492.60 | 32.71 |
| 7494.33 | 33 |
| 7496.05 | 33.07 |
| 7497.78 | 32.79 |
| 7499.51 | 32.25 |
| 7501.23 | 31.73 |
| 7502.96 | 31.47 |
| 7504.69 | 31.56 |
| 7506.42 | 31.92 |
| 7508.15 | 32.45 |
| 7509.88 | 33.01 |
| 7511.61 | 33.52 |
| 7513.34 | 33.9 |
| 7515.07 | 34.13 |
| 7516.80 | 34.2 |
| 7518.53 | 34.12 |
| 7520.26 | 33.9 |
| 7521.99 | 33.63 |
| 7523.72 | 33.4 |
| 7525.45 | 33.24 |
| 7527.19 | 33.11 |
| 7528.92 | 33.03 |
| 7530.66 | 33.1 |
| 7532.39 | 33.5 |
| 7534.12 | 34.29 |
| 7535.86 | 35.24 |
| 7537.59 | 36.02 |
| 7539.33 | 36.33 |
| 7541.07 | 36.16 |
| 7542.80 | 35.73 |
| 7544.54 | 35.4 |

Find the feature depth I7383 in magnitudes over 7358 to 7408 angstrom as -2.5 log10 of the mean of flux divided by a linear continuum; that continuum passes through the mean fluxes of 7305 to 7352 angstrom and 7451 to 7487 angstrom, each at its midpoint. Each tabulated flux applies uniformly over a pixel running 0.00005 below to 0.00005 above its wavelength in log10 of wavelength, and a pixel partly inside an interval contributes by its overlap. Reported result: -0.06 mag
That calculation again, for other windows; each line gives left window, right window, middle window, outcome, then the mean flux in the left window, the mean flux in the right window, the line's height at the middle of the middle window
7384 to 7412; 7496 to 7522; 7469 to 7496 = 0.049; 31.8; 32.9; 32.7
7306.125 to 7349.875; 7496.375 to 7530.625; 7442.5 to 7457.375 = -0.039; 29.7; 33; 31.9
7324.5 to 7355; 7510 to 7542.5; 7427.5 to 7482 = 0.015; 30.3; 34.2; 32.7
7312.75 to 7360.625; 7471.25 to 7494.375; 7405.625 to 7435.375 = -0.080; 30.2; 31.1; 30.7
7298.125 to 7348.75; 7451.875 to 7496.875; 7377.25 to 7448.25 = -0.062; 30.1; 31.3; 30.8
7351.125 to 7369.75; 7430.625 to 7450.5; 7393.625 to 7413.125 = 0.042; 32.1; 33.6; 32.9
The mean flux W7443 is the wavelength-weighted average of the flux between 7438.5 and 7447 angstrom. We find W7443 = 33.8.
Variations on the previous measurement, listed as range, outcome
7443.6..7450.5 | 33.5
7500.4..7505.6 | 31.5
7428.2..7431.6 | 33.5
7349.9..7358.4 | 32.1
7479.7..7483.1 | 29.3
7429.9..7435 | 33.4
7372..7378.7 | 33.3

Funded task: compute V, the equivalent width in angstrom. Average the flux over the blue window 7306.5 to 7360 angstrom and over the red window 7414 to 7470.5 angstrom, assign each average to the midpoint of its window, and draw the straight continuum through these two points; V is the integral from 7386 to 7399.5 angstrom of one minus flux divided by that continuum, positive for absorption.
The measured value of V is 0.3 angstrom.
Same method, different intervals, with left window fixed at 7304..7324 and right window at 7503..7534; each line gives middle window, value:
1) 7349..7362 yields -0.8 angstrom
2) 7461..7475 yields 0.6 angstrom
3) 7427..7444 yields -1.0 angstrom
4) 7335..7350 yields -0.2 angstrom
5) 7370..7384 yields -1.1 angstrom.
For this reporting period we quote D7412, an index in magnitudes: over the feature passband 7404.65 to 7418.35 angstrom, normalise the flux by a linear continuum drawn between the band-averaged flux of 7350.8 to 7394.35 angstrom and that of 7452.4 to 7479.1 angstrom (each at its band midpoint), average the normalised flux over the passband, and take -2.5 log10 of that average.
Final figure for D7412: -0.032 mag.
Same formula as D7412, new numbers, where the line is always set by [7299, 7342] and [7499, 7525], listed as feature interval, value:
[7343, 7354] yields -0.04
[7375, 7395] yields -0.05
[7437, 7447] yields -0.06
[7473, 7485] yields 0.08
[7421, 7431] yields -0.06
